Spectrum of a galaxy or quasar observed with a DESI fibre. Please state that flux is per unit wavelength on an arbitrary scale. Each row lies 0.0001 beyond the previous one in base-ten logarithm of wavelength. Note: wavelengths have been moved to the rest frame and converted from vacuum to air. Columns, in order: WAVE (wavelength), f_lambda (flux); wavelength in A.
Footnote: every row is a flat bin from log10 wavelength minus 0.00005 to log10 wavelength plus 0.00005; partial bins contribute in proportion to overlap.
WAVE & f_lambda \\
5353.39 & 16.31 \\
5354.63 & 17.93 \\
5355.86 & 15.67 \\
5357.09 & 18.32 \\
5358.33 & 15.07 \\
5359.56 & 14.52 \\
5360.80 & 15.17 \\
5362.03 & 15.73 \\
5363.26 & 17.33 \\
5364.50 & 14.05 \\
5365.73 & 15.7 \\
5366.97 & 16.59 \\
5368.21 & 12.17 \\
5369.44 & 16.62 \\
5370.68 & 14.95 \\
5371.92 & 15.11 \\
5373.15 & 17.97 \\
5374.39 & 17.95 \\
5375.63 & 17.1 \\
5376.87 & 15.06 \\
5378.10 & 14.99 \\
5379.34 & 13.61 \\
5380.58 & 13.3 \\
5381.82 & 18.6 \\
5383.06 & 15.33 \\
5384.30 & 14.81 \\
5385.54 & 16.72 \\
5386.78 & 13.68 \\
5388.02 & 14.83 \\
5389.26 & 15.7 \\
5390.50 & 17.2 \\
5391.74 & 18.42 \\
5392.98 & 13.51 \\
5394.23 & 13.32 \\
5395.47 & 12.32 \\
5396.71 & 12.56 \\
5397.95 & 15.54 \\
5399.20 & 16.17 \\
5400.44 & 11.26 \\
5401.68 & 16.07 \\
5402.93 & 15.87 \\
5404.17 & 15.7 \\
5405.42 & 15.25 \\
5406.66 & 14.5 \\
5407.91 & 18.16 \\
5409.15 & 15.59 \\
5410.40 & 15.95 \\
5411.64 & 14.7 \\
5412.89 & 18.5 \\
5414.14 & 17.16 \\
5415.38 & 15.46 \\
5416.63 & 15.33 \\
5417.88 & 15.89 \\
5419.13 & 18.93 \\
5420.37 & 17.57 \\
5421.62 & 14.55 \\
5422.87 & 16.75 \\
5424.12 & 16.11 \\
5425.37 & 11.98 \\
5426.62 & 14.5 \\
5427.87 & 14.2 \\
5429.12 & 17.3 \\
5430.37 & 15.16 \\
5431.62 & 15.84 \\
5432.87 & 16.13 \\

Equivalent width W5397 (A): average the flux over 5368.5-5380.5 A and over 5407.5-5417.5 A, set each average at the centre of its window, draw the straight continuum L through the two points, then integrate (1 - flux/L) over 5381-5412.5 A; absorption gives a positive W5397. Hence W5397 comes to 1.5 A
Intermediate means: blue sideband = 15.7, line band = 15.3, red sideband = 16.3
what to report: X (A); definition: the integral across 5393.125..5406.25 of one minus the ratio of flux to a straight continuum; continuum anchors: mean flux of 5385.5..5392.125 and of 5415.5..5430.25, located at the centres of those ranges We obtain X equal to 1.2 A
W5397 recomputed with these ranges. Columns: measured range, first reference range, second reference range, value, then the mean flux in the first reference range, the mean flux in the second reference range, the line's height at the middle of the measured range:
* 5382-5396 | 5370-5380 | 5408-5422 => 0.73 A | 15.8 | 16.4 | 16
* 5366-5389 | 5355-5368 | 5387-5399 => -0.38 A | 15.7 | 14.8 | 15.3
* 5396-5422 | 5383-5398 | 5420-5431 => -1.11 A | 14.9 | 15.3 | 15.1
